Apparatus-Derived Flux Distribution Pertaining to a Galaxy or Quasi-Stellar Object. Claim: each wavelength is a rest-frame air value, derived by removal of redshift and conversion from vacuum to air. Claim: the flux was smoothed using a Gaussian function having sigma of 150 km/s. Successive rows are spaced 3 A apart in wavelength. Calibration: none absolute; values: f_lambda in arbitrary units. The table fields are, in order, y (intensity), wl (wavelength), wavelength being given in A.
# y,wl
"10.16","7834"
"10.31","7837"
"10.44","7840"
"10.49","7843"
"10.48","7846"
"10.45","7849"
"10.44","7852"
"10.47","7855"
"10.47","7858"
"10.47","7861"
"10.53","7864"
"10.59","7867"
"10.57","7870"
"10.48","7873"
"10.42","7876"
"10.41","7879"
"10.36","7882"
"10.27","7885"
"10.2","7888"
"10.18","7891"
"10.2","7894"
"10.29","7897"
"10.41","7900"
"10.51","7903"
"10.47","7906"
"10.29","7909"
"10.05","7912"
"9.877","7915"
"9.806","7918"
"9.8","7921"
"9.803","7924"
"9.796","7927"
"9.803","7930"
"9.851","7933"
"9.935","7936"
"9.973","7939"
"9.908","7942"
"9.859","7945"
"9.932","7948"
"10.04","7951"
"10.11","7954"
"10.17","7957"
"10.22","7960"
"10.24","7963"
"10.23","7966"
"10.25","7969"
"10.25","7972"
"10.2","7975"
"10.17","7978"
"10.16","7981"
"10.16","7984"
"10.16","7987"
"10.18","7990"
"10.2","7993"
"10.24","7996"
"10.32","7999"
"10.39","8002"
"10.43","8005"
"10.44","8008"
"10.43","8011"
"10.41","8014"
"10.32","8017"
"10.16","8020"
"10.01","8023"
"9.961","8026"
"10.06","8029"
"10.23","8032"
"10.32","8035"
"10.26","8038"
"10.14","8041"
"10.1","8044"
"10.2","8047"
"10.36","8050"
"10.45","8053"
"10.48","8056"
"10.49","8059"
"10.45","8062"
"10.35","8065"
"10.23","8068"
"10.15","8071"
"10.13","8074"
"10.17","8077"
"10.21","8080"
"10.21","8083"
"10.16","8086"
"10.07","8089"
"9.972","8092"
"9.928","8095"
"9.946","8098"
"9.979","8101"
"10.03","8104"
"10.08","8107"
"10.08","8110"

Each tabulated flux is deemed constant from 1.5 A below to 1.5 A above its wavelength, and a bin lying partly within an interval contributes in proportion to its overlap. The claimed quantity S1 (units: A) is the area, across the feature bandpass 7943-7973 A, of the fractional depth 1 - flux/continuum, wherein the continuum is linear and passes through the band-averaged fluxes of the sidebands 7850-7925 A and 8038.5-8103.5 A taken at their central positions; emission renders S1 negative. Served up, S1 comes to 0.4 A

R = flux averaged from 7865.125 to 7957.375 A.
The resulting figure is 10.1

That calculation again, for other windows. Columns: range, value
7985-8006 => 10.3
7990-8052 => 10.2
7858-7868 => 10.5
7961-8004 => 10.2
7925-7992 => 10.1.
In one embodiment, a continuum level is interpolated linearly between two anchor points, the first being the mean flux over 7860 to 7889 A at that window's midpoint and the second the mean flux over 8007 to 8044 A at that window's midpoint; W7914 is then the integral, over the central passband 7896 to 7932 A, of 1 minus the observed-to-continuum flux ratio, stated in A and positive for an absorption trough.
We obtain 1.07 A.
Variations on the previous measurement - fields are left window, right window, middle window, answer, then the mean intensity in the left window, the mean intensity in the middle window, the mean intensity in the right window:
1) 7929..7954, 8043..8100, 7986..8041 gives -0.9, 9.93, 10.2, 10.2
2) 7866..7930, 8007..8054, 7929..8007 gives 0.7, 10.2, 10.1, 10.2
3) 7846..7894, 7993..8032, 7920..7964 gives 1.6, 10.4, 9.96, 10.3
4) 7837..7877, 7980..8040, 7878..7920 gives 0.7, 10.5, 10.2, 10.2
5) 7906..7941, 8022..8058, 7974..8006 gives -0.4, 9.93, 10.2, 10.2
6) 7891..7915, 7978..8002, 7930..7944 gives 0.5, 10.3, 9.9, 10.2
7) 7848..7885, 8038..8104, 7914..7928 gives 0.8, 10.5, 9.81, 10.2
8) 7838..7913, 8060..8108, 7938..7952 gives 0.5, 10.4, 9.94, 10.1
